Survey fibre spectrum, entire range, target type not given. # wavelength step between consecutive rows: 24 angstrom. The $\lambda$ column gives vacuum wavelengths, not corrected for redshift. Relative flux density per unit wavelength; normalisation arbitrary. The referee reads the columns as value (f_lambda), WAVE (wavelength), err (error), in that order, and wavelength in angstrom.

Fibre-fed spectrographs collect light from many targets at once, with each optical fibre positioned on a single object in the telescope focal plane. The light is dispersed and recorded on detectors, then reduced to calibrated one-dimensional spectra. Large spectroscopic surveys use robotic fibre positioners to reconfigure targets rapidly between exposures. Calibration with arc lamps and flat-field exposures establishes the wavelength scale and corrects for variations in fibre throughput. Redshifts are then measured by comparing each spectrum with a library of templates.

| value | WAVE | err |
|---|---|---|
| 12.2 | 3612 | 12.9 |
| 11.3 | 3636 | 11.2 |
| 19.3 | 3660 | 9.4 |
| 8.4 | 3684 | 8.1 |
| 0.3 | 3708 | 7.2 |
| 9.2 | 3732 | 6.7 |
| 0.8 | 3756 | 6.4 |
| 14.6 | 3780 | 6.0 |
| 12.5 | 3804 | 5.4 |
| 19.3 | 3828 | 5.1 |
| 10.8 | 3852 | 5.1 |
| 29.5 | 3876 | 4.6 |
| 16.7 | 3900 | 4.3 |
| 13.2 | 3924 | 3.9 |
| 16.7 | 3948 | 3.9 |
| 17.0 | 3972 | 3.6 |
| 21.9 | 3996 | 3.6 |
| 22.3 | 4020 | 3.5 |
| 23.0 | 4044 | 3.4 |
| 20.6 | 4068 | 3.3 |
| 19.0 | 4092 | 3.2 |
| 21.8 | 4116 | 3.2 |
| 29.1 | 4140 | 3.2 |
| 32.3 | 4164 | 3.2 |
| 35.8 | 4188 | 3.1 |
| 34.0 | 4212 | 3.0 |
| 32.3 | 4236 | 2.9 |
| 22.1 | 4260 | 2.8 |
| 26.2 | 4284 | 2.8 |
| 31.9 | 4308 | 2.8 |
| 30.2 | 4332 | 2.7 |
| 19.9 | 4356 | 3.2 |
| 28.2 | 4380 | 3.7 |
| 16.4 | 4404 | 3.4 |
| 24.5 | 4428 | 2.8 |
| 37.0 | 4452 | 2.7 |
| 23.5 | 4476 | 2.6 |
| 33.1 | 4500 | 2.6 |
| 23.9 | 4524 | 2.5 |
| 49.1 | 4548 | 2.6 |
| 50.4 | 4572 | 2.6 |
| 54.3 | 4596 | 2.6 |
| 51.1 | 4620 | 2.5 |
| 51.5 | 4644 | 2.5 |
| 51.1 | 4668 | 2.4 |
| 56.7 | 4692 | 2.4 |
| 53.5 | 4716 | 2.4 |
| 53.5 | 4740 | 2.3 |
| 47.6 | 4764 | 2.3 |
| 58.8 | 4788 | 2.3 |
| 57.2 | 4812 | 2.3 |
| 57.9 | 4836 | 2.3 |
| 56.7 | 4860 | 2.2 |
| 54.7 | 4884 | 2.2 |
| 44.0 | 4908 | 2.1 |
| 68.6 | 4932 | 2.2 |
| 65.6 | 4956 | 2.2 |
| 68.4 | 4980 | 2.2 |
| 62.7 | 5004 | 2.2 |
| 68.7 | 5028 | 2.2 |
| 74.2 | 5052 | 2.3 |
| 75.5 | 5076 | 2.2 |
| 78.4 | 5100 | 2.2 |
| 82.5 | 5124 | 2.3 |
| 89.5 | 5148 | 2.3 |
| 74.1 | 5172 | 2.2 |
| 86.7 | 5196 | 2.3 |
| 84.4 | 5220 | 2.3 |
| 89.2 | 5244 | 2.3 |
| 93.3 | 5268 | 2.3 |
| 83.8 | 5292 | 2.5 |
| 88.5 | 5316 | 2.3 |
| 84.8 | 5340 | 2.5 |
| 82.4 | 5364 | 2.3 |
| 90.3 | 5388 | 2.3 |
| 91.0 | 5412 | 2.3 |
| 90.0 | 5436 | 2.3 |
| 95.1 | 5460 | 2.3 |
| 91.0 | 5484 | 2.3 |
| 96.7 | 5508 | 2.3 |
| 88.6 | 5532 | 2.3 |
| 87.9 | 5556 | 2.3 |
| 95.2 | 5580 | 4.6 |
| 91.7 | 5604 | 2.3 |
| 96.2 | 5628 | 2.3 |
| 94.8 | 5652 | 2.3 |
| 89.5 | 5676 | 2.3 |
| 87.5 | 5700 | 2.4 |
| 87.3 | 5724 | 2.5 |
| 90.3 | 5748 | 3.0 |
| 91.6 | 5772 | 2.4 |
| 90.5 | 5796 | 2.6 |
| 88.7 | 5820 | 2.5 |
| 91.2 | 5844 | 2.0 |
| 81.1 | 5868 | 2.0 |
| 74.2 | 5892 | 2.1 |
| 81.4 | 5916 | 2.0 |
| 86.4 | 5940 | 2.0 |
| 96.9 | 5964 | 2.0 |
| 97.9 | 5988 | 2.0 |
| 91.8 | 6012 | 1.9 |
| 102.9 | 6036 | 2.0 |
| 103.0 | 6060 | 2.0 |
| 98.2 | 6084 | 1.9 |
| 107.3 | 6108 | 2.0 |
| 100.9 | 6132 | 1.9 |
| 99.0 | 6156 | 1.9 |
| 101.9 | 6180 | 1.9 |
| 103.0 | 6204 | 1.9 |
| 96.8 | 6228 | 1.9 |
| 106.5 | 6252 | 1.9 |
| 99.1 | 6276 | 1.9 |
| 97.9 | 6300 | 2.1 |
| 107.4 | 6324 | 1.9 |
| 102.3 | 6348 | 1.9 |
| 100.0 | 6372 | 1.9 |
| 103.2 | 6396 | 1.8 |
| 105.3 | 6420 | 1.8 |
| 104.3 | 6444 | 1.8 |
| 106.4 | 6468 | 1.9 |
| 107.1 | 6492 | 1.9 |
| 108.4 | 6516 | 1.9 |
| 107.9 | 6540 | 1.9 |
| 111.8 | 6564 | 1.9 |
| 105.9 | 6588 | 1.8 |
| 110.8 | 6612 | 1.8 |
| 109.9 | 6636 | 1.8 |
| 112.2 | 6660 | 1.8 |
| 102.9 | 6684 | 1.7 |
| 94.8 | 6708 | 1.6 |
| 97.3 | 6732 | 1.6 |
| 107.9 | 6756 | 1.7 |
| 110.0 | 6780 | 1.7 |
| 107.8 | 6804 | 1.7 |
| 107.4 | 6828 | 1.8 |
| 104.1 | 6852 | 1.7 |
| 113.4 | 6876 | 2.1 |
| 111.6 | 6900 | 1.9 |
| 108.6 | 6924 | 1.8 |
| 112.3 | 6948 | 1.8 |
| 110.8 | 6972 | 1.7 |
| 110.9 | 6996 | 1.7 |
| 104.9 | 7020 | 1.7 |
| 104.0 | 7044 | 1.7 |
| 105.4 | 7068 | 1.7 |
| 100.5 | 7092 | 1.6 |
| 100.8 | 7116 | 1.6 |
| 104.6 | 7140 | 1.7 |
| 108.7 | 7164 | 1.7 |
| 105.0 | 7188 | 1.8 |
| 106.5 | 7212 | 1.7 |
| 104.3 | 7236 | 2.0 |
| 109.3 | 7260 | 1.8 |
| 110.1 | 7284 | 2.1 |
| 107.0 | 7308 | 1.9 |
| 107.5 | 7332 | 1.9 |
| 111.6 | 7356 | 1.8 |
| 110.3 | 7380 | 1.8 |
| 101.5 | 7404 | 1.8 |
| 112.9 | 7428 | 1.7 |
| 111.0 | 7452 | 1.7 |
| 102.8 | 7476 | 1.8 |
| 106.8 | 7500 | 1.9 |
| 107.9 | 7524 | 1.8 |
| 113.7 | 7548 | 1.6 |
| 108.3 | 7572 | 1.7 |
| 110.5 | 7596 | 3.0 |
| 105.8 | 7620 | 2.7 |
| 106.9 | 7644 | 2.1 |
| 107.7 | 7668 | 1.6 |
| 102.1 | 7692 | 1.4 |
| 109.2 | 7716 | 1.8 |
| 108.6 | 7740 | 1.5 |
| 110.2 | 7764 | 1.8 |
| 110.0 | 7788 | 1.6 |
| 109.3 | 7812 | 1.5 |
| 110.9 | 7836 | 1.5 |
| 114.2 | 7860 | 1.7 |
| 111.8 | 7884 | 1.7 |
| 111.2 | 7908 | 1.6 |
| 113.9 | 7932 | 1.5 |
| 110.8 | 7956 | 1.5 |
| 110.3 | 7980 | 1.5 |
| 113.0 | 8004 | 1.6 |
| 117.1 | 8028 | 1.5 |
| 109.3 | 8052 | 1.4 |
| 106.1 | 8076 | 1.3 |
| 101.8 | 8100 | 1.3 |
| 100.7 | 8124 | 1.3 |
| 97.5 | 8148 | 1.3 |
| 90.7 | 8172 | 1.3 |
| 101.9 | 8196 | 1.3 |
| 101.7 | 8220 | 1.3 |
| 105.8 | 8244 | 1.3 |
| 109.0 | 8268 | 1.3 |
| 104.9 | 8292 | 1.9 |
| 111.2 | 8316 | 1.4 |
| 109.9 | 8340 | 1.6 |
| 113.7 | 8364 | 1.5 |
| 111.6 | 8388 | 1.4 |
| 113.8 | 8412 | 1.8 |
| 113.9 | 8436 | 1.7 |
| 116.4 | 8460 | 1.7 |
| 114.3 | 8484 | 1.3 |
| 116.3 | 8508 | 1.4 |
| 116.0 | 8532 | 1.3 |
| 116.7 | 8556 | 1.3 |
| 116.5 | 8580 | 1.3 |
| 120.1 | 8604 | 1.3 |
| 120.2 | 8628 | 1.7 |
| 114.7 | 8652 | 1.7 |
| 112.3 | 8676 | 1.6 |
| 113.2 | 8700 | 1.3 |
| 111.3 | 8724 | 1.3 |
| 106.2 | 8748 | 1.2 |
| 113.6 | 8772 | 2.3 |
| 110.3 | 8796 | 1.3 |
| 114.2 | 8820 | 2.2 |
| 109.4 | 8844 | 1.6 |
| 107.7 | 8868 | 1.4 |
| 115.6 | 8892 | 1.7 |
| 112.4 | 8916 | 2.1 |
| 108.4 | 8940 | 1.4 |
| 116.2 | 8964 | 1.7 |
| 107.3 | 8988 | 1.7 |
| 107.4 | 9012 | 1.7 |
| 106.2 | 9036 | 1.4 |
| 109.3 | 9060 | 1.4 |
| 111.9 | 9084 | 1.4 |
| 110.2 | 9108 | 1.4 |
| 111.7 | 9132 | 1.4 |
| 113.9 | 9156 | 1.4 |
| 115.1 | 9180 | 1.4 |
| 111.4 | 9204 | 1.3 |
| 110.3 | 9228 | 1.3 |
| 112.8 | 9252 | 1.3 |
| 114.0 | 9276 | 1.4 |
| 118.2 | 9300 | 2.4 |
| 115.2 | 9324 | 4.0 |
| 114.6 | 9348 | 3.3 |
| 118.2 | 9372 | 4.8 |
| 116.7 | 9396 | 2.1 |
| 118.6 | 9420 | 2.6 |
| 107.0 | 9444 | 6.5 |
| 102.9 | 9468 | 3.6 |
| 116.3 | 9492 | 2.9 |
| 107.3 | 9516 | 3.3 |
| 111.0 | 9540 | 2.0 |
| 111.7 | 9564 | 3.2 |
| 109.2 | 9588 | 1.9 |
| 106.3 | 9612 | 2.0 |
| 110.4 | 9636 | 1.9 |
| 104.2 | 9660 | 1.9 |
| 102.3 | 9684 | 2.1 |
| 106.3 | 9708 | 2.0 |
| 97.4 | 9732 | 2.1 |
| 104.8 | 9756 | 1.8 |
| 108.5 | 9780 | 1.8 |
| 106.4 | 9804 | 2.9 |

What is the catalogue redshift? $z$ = 0.14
